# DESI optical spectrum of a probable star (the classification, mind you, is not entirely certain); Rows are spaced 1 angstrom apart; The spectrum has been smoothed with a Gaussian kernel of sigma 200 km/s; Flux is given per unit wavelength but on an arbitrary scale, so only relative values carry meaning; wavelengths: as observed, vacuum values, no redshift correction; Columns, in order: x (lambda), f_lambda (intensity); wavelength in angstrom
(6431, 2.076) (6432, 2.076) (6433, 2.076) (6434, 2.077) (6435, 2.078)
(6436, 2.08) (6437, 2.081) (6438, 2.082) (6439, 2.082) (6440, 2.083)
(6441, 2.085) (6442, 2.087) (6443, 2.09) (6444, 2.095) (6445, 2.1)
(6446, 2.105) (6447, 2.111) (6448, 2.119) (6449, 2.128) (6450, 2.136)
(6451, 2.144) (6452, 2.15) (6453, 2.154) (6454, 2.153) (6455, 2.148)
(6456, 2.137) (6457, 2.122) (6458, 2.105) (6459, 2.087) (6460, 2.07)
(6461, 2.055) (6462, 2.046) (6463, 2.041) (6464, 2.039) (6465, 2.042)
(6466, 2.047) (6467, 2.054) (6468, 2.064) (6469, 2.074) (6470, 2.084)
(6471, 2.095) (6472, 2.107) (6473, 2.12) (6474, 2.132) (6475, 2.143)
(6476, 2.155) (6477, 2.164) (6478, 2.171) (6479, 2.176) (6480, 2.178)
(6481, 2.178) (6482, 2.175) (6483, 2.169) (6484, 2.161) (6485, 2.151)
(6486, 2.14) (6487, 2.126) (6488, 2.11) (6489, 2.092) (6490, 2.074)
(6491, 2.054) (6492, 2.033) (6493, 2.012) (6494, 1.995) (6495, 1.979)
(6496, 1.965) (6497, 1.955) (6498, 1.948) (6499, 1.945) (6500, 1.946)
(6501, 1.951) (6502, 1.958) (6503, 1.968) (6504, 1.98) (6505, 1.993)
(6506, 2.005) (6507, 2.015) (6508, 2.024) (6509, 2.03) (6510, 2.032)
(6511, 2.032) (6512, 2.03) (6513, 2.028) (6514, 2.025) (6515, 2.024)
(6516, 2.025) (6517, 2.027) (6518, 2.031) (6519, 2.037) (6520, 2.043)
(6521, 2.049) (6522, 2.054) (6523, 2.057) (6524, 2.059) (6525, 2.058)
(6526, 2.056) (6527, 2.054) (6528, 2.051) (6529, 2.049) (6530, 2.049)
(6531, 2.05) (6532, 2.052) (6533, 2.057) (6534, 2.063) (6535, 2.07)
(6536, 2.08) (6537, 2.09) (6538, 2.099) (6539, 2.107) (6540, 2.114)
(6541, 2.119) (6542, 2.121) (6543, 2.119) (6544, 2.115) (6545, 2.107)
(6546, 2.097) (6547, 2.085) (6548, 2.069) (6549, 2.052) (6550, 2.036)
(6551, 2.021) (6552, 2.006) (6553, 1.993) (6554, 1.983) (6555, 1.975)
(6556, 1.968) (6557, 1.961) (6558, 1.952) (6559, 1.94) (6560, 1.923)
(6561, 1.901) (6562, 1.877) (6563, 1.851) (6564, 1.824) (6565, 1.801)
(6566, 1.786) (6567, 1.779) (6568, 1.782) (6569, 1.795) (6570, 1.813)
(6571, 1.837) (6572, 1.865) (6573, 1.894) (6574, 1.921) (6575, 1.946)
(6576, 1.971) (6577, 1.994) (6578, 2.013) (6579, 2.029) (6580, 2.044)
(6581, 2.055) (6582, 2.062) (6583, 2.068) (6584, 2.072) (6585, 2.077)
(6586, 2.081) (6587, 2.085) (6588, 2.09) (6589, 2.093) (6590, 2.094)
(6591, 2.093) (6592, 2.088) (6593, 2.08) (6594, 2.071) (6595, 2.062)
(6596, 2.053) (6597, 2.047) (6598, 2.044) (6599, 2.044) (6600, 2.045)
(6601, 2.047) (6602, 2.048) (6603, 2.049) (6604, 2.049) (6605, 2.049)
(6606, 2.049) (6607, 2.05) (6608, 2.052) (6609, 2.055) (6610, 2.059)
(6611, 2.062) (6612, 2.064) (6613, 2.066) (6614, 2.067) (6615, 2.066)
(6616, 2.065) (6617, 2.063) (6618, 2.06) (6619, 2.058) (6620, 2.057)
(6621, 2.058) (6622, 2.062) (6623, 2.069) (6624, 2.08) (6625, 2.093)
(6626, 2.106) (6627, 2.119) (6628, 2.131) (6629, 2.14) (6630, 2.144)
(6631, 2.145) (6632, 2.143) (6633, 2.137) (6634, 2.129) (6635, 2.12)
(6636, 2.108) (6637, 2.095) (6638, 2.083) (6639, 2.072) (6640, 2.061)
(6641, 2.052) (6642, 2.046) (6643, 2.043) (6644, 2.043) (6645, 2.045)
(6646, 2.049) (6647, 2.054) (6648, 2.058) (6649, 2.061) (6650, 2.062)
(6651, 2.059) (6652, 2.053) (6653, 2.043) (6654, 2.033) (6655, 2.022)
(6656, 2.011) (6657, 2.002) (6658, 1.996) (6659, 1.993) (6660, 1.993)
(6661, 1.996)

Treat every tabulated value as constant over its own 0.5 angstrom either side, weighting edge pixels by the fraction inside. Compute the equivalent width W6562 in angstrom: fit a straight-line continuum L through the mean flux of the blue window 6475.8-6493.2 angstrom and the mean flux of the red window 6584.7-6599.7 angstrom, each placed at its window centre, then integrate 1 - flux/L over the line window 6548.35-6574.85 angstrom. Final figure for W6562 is 2.3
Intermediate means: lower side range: 2.13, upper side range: 2.07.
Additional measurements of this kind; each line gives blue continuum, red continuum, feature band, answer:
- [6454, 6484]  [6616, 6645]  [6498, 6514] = 0.8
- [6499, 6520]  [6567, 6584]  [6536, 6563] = -0.8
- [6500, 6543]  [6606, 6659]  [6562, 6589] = 1.5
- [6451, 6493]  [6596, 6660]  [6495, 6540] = 1.5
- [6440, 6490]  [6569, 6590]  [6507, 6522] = 0.2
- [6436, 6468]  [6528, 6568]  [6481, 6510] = 0.3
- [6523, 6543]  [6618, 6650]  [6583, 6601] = 0.1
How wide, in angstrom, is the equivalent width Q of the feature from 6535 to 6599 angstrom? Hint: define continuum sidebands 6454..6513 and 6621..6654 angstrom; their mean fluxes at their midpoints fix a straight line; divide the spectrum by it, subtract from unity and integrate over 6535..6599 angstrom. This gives 2.2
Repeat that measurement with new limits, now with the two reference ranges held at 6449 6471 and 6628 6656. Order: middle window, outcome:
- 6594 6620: 0.32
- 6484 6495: 0.07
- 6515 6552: 0.38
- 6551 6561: 0.57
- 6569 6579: 0.80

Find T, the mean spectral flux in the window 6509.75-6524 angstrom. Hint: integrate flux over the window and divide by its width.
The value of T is 2.04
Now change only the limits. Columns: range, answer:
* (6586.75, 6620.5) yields 2.06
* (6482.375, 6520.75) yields 2.03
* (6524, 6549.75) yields 2.08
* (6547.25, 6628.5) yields 2.01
